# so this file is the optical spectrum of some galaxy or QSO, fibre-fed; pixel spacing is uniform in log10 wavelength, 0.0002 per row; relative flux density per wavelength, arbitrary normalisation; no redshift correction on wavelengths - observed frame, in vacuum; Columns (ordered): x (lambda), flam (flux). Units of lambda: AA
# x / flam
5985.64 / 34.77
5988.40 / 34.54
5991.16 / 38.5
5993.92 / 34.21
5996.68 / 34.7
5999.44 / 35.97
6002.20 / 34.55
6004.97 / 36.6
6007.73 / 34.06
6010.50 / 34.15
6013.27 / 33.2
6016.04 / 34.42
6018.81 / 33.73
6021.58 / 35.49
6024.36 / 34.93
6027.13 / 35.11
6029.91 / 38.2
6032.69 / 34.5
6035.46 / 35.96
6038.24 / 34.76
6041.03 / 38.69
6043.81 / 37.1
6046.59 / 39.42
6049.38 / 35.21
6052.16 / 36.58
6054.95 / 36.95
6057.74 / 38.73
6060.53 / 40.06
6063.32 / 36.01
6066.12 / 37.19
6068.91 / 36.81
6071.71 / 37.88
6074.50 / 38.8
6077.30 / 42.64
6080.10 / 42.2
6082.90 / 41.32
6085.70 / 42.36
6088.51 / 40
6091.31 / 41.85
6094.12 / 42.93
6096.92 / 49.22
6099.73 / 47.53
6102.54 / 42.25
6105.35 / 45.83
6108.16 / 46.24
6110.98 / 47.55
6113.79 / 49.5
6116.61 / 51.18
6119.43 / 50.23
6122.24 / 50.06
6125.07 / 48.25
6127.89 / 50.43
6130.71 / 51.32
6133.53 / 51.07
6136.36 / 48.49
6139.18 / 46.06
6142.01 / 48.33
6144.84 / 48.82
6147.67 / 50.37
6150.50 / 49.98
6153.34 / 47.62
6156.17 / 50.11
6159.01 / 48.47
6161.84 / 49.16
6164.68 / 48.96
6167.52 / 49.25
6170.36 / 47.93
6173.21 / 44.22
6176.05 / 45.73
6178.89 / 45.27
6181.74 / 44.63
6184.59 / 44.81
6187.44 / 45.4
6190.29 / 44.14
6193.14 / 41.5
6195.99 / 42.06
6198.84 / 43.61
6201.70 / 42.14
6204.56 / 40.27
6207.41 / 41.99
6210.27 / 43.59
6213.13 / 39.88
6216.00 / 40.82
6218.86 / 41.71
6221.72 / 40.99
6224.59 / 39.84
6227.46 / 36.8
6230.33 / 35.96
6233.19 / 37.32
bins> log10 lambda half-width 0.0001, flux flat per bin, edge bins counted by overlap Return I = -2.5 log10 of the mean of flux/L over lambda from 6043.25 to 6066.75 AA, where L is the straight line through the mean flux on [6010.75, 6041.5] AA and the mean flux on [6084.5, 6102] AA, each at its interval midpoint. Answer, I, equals 0.04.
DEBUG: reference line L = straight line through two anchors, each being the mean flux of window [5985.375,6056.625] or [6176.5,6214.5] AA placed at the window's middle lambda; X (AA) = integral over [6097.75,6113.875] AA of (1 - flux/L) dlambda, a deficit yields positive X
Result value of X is -2.9 AA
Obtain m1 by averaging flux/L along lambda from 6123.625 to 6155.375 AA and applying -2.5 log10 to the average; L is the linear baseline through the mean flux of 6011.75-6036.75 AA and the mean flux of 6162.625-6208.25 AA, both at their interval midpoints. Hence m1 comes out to -0.17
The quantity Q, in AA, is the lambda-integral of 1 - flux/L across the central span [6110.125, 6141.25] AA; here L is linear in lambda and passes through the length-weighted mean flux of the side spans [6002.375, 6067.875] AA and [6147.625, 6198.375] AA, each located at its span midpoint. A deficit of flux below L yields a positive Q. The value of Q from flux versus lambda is -4.77 AA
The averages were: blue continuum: 36.1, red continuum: 46.5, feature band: 49.5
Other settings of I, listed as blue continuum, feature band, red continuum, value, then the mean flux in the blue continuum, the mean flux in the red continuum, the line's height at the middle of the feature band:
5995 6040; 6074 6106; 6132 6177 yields -0.03 mag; 35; 48.4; 42.1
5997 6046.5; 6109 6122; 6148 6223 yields -0.21 mag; 35.5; 44.9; 40.8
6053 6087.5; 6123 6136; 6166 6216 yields -0.20 mag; 39.2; 43.8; 41.5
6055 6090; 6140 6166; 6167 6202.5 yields -0.14 mag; 39.4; 44.6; 43.1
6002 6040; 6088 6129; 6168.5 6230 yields -0.21 mag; 35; 42.6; 38.8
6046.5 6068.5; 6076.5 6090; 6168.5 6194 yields -0.07 mag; 37.4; 45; 39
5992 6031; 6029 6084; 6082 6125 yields 0.07 mag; 35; 46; 40.4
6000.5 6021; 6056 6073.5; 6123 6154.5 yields 0.08 mag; 34.5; 49.2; 40.7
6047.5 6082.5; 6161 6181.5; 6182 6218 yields -0.13 mag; 38.4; 42.6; 41.7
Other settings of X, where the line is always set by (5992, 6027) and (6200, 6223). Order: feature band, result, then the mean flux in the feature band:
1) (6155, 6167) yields -2.8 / 49.2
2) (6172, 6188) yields -1.8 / 45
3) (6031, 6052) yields -0.4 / 36.6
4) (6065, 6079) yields -0.7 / 38.8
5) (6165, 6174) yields -1.7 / 47.5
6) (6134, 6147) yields -3.1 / 48.3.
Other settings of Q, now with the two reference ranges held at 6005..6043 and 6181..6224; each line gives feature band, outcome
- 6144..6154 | -2.25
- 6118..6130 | -3.23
